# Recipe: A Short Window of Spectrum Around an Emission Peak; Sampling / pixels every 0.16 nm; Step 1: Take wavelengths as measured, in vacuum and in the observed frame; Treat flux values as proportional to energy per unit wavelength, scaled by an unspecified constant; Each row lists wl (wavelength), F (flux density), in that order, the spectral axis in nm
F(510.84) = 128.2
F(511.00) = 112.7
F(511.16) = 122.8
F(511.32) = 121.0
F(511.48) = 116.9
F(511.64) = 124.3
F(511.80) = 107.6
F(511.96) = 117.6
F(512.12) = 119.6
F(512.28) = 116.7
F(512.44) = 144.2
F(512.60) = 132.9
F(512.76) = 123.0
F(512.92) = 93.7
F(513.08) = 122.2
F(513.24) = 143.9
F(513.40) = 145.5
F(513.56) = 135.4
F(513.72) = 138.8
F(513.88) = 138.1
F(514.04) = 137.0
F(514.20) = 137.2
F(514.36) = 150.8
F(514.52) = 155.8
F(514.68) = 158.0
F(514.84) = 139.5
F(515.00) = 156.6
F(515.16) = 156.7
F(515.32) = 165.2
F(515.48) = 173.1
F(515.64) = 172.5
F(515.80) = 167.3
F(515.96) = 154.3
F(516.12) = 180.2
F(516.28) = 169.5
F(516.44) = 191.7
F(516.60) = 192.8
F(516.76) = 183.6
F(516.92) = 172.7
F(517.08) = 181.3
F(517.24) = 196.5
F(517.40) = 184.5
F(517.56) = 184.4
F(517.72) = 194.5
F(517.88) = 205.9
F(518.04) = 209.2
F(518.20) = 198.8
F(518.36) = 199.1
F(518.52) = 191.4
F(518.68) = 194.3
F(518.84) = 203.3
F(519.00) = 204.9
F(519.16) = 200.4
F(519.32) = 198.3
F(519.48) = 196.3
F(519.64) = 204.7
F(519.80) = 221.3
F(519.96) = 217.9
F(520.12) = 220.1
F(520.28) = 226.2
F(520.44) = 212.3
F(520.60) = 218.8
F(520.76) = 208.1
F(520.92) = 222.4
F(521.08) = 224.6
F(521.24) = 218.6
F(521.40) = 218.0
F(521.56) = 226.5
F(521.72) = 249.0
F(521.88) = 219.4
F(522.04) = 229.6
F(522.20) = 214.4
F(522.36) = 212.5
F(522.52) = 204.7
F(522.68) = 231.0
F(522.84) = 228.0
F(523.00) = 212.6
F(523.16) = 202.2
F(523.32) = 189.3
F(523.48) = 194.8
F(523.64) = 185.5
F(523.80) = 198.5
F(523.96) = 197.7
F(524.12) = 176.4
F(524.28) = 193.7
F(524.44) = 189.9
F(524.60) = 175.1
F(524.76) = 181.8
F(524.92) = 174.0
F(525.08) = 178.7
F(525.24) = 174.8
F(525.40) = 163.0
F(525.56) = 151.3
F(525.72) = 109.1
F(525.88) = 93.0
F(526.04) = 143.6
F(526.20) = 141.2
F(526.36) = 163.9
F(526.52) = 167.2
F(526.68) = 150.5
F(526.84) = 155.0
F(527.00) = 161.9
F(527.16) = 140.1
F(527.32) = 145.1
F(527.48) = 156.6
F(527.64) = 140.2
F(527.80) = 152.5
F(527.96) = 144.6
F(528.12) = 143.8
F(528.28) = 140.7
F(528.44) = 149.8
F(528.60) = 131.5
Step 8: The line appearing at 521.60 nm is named C IV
